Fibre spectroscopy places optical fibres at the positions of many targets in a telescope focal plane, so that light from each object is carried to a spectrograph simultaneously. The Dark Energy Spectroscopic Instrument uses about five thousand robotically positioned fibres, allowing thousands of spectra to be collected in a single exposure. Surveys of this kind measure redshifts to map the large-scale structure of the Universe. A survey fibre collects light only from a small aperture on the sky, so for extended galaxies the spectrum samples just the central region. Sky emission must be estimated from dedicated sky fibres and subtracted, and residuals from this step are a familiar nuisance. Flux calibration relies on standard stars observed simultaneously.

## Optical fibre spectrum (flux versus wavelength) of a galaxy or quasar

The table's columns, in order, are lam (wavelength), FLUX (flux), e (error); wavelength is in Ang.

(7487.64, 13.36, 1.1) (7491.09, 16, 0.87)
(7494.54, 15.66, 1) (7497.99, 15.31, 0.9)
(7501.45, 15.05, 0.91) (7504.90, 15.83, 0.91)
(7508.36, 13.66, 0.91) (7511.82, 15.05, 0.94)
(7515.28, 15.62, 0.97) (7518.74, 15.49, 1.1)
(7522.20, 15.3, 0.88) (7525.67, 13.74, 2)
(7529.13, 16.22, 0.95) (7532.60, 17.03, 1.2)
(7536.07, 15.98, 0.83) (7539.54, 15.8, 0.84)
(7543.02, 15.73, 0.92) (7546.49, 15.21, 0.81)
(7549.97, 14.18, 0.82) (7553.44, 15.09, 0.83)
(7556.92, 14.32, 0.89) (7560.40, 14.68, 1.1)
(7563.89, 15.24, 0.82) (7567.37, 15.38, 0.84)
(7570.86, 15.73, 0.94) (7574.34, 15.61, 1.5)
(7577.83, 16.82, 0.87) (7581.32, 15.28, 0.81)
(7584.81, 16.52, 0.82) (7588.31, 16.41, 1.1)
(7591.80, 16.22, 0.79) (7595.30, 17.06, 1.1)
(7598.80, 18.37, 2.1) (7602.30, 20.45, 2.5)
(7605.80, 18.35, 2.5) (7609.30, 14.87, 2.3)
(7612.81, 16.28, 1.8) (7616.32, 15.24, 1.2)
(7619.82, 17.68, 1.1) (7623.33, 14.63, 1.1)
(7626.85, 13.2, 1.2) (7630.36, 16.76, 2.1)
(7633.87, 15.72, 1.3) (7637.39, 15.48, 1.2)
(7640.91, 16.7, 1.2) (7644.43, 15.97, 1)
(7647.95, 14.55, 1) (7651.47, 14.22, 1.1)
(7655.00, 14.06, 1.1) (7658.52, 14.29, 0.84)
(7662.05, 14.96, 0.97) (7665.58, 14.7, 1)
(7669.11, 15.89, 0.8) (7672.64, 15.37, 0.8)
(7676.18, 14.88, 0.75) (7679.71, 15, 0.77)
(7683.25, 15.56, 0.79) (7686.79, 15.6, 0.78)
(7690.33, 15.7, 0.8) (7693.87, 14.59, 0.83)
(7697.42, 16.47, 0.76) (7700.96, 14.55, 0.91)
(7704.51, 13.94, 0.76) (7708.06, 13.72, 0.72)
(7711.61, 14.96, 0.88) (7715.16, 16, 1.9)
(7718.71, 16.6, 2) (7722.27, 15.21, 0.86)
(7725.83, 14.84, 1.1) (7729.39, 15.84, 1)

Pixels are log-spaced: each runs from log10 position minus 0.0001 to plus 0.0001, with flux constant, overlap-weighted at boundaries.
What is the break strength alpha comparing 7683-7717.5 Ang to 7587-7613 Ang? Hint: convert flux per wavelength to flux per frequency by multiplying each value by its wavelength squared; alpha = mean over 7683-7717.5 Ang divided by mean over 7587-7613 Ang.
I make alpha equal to 0.90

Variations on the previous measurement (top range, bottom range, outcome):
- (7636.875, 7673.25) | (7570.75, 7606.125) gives 0.90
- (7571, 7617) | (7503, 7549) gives 1.11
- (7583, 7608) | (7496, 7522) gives 1.19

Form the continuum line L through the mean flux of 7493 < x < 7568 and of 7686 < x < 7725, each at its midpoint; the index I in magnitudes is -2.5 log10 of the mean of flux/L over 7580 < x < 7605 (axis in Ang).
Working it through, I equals -0.136 mag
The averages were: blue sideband 15.3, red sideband 15.2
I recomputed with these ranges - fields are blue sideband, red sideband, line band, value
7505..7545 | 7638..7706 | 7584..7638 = -0.08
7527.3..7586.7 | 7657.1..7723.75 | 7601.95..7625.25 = -0.08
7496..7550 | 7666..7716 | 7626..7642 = -0.03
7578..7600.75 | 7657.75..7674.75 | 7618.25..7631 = 0.04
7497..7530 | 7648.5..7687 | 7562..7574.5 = -0.03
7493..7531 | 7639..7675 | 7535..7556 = -0.01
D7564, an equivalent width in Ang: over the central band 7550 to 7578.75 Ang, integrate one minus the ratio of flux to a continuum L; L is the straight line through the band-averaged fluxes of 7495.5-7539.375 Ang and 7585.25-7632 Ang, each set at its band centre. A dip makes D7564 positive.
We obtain 1.3 Ang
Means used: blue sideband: 15.4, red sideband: 16.6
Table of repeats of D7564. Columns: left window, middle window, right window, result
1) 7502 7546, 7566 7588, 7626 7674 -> -0.9 Ang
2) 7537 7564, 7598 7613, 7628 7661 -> -2.6 Ang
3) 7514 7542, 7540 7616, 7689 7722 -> -2.7 Ang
